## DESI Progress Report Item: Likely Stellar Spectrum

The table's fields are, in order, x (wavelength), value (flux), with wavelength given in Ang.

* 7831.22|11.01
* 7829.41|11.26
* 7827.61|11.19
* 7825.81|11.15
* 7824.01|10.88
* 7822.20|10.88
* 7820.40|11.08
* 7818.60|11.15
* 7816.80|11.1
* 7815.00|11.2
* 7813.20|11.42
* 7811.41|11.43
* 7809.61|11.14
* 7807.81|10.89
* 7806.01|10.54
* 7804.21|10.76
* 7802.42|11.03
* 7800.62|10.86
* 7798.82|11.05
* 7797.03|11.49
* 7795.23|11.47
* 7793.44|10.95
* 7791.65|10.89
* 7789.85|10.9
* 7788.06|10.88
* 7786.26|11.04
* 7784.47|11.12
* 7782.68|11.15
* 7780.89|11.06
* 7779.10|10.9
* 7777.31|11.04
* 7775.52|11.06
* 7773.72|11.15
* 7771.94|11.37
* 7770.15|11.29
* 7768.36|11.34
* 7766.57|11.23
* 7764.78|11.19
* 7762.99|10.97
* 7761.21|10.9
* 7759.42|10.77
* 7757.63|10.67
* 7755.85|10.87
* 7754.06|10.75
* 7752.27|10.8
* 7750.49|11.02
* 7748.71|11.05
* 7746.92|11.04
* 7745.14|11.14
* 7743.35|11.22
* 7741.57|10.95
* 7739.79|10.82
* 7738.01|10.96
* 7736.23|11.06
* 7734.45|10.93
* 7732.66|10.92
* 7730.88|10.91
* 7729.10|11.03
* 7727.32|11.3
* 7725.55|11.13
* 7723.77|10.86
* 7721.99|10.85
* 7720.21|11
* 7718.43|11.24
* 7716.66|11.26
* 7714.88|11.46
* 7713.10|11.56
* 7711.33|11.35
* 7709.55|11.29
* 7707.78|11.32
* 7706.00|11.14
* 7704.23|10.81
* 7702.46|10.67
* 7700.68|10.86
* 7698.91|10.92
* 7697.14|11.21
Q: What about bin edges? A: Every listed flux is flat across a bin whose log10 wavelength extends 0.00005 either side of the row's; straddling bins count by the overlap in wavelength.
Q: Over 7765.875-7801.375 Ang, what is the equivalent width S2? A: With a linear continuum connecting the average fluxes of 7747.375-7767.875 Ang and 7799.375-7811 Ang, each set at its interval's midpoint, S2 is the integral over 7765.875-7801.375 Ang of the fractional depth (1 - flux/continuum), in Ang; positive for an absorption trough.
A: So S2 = -0.7 Ang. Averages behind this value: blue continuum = 10.9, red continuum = 10.9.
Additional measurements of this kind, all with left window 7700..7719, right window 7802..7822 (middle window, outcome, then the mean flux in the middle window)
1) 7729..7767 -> 0.6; 11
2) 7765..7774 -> -0.1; 11.3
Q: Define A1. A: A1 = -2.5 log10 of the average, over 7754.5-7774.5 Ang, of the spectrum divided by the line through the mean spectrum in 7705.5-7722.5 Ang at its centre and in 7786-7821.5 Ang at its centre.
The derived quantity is 0.01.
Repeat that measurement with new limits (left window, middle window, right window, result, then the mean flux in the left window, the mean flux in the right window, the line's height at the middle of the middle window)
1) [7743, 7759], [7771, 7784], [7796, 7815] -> -0.01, 10.9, 11.1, 11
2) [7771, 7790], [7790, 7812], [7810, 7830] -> 0.01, 11.1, 11.2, 11.1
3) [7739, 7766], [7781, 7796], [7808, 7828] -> 0.00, 10.9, 11.1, 11.1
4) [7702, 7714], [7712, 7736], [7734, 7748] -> 0.00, 11.2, 11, 11.1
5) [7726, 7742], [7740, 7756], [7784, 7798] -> 0.00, 11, 11.1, 11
